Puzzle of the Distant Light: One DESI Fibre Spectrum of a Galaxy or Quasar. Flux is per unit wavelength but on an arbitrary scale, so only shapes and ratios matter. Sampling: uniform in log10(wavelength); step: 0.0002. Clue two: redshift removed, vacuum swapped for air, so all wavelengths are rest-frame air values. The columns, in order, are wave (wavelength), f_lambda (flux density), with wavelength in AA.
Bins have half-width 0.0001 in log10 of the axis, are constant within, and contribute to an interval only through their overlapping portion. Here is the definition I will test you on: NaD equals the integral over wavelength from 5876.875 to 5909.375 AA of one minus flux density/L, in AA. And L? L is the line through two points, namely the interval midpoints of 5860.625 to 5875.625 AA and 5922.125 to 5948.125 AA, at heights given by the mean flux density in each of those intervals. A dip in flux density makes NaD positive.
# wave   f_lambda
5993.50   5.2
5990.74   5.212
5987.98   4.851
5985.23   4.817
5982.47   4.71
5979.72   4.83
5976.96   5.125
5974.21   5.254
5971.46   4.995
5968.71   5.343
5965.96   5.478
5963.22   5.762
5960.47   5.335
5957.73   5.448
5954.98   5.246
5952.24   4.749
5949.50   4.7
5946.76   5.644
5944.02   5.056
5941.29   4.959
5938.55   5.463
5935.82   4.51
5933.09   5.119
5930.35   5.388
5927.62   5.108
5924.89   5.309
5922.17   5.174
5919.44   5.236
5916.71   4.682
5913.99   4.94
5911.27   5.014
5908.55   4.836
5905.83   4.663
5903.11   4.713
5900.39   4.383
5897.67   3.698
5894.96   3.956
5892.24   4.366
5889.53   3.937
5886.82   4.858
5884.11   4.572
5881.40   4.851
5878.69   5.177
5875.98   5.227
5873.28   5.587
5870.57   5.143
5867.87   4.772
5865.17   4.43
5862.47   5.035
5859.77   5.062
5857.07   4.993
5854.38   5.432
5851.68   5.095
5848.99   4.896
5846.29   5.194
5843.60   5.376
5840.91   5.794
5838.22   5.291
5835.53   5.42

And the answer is 3.6 AA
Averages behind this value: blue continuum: 5.01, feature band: 4.5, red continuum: 5.17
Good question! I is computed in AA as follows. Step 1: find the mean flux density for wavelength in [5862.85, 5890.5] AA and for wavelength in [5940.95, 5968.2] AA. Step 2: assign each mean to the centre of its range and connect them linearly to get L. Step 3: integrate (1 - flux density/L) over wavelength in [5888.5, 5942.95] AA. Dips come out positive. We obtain 3.1 AA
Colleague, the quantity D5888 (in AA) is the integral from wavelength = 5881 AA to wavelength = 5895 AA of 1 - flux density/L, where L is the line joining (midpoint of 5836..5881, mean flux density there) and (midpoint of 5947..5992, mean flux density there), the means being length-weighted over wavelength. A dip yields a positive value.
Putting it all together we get 1.9 AA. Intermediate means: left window 5.15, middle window 4.44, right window 5.13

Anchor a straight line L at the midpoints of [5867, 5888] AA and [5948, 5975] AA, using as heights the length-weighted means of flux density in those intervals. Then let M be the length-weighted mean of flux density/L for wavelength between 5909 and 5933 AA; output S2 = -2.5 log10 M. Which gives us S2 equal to 0.008 mag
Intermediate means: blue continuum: 5.03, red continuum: 5.23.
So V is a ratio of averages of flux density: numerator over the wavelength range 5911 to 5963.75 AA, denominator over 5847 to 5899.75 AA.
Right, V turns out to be 1.1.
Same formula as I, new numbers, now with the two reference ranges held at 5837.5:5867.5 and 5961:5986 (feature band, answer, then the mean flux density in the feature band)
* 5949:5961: 0.11 AA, 5.11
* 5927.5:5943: 0.18 AA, 5.09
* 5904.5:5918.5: 0.83 AA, 4.84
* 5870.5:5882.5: -0.17 AA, 5.21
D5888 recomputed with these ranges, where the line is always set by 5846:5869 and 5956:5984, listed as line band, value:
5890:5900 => 2.0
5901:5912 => 0.7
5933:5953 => 0.5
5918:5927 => -0.2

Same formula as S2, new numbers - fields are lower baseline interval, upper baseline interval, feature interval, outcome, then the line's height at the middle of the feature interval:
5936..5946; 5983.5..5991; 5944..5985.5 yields -0.033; 5.01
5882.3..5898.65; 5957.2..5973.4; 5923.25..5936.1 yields -0.063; 4.85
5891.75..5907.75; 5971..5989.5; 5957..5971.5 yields -0.131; 4.81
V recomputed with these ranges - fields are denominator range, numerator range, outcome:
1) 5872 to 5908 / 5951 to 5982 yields 1.13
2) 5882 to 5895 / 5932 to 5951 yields 1.15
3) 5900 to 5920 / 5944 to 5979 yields 1.09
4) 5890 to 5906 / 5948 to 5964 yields 1.22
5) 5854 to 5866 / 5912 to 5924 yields 1.01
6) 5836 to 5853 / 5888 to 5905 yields 0.79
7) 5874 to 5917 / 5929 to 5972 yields 1.12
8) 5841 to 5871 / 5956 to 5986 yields 1.03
